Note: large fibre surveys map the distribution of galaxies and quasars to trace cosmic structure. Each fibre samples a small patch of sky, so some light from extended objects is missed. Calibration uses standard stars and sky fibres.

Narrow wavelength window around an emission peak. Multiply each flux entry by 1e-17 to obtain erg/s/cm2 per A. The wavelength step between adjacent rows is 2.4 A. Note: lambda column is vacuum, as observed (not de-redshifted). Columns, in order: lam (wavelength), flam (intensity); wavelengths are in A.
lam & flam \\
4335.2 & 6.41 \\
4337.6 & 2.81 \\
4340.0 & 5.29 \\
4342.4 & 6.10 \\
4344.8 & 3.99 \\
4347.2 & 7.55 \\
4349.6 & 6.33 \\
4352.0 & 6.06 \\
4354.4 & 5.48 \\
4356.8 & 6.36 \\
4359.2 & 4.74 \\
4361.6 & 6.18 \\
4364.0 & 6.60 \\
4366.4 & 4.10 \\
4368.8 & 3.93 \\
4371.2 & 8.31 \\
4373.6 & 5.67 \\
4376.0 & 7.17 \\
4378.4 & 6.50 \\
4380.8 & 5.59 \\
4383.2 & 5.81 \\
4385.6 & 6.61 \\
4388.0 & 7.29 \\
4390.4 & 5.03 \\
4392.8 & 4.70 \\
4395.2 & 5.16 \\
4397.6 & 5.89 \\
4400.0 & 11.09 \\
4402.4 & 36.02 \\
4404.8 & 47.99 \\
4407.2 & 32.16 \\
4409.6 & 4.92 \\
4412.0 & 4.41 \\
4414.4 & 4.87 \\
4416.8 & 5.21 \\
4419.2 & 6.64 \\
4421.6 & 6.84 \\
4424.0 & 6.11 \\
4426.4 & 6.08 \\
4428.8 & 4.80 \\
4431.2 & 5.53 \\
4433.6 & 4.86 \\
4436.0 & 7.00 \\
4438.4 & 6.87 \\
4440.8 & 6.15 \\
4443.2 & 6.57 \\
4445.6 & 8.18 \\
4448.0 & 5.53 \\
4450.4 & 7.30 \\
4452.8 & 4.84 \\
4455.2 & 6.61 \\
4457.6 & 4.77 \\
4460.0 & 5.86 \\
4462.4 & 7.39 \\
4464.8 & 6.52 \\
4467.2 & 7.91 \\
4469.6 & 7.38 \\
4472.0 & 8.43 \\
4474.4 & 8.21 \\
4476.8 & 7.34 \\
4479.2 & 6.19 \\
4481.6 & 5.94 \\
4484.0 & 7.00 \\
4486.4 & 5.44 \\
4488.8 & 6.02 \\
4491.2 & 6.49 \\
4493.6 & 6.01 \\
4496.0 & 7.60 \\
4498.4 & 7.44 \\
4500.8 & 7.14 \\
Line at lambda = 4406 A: [O II]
